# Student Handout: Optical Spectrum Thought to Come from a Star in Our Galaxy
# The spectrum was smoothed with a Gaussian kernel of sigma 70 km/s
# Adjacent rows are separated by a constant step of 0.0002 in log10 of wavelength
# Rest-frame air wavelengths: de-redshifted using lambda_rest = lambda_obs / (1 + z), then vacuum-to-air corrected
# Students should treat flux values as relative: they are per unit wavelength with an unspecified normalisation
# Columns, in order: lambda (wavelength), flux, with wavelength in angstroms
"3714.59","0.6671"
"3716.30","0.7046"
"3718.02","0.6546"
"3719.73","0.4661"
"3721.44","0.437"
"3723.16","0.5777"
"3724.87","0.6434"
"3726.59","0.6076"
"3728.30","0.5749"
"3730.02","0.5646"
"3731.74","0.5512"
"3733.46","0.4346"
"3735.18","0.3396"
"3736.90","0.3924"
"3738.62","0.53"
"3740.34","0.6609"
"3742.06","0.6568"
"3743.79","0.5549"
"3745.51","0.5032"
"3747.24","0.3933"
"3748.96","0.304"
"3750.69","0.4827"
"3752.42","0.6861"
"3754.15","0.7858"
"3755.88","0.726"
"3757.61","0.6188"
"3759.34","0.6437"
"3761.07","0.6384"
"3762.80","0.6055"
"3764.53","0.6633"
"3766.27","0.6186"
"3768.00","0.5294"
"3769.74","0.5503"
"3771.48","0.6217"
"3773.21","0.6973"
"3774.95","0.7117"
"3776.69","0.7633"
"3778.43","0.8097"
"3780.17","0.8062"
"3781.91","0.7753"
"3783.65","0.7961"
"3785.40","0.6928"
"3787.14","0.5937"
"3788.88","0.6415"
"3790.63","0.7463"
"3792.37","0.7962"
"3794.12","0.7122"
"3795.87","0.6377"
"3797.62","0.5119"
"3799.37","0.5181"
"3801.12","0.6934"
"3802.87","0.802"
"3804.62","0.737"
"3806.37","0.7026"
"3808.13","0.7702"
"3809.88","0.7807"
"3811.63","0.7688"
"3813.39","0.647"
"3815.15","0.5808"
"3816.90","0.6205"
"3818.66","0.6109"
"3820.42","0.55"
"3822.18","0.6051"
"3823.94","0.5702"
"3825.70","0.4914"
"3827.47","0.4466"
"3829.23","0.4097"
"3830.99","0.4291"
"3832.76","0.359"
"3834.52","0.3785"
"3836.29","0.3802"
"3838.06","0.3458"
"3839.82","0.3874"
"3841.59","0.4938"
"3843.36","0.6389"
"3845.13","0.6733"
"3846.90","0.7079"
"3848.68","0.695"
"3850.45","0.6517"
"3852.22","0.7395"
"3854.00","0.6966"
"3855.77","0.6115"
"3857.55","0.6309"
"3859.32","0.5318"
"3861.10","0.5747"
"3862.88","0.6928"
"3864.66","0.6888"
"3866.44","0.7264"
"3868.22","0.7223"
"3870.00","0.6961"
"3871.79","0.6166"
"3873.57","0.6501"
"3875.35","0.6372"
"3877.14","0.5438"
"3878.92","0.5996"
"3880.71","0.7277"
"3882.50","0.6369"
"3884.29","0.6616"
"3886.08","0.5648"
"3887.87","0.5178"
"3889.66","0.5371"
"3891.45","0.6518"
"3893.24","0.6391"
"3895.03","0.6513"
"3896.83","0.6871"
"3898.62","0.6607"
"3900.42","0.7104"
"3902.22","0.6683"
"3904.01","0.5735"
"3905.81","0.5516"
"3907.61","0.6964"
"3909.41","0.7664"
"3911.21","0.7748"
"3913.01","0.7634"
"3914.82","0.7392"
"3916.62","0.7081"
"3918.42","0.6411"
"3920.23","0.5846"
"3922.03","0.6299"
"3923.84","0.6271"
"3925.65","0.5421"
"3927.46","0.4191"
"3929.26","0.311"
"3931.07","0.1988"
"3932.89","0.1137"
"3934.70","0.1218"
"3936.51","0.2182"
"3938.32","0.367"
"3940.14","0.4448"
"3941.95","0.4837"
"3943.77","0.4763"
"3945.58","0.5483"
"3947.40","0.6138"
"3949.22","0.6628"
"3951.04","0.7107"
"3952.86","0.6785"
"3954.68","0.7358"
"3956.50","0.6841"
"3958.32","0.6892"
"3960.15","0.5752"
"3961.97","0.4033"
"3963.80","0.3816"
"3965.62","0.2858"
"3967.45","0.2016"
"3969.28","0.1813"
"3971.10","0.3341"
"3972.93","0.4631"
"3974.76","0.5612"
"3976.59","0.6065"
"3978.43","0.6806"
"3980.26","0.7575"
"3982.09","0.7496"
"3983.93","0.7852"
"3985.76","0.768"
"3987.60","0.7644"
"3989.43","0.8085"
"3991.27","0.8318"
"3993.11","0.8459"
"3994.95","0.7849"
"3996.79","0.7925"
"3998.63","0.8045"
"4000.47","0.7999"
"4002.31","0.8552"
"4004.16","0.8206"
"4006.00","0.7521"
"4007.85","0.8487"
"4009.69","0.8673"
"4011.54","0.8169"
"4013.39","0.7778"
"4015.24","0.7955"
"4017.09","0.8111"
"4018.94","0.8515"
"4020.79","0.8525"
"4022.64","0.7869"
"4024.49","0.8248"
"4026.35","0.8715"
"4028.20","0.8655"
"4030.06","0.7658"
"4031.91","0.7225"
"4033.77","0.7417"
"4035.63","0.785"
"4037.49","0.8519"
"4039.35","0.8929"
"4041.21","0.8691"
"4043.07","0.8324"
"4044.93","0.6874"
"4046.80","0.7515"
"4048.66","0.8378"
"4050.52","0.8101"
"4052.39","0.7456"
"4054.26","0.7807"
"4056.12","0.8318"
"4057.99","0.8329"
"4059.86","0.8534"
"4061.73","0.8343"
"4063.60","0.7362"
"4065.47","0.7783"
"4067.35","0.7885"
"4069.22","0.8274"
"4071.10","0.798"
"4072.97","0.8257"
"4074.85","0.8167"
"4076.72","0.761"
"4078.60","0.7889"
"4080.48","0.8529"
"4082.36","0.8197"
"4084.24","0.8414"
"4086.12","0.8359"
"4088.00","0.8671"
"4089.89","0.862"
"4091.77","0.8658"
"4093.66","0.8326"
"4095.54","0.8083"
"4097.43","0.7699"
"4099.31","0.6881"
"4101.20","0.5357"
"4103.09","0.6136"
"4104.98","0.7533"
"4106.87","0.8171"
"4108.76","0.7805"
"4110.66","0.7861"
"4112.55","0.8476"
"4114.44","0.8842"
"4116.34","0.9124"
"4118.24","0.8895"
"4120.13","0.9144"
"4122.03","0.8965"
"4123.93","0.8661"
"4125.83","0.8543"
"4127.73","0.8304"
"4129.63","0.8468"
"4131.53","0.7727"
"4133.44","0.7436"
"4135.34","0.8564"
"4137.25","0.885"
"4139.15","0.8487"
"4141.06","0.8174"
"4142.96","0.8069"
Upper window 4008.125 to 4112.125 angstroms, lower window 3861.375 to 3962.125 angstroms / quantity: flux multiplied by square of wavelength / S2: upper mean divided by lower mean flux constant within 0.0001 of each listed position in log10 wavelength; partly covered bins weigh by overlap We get 1.5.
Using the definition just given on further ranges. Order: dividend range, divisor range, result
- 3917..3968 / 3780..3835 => 0.82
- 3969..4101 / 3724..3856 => 1.46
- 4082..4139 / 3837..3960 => 1.53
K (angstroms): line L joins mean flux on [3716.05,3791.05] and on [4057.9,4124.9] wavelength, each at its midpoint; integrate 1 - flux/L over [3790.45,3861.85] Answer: 5.5 angstroms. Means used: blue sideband 0.607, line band 0.599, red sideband 0.81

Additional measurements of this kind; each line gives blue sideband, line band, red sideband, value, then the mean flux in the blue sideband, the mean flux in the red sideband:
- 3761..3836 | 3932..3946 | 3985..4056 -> 7.6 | 0.635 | 0.808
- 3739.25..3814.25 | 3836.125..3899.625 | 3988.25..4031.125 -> 8.8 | 0.659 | 0.818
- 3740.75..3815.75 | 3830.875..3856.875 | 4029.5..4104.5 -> 5.3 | 0.658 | 0.793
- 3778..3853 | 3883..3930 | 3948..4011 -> 1.2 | 0.619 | 0.662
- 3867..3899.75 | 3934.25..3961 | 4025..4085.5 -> 6.1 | 0.635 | 0.806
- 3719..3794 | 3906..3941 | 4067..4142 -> 9.8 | 0.611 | 0.815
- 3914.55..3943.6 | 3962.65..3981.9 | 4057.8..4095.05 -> 3.5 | 0.441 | 0.821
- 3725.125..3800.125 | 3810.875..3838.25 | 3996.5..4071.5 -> 6.0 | 0.616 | 0.809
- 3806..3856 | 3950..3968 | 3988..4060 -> 4.6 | 0.576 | 0.811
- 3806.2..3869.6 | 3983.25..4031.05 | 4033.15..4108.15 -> -4.8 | 0.592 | 0.796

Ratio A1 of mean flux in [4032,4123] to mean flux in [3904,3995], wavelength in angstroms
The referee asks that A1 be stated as 1.43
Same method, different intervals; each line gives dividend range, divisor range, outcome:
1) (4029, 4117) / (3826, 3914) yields 1.31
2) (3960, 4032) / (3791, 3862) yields 1.18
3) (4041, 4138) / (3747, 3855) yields 1.30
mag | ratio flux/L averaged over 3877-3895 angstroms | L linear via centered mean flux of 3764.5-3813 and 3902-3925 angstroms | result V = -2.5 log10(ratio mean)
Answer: 0.11 mag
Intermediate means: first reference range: 0.695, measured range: 0.613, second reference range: 0.67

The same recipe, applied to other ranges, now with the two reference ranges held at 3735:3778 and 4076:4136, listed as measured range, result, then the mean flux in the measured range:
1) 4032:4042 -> -0.07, 0.818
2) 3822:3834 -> 0.35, 0.462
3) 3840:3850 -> 0.04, 0.624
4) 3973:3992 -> 0.03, 0.718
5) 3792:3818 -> -0.10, 0.682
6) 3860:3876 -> 0.00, 0.666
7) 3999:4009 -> -0.09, 0.816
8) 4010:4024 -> -0.08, 0.816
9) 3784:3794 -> -0.14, 0.701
